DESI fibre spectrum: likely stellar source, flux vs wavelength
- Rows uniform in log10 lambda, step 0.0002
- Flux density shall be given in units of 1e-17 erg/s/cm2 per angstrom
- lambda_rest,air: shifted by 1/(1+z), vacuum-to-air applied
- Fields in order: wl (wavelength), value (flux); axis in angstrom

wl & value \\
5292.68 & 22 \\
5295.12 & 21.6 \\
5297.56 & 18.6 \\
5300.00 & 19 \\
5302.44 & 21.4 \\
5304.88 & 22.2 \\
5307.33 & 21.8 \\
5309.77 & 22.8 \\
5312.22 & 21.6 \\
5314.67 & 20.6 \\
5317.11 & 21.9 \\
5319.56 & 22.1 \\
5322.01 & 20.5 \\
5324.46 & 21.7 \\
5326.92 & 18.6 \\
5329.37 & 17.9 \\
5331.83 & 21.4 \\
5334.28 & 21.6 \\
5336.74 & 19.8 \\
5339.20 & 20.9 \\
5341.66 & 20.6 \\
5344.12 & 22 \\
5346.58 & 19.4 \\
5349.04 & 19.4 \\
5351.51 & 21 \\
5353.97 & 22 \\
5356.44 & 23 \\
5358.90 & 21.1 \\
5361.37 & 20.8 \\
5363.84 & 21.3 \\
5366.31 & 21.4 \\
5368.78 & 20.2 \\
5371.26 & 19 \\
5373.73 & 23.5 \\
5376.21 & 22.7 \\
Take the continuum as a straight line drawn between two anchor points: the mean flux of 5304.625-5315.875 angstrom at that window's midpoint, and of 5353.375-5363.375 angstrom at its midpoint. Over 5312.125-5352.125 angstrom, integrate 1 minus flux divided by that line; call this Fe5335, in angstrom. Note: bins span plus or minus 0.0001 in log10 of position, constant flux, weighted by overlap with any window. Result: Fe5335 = 2.0 angstrom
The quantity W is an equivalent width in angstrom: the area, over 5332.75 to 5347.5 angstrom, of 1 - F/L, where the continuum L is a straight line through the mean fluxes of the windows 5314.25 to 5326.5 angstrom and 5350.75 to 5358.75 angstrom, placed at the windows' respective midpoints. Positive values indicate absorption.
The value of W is 0.6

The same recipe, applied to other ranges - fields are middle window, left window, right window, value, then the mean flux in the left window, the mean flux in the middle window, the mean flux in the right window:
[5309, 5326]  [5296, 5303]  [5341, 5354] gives -1.3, 19.6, 21.5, 20.6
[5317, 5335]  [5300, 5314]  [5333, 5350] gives 0.4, 21.6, 20.6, 20.6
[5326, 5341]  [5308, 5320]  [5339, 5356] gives 0.8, 21.8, 20.1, 20.9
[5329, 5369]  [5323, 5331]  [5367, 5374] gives -1.7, 19.5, 20.9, 20.6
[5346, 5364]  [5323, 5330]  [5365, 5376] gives -0.4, 19.6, 21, 21.2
